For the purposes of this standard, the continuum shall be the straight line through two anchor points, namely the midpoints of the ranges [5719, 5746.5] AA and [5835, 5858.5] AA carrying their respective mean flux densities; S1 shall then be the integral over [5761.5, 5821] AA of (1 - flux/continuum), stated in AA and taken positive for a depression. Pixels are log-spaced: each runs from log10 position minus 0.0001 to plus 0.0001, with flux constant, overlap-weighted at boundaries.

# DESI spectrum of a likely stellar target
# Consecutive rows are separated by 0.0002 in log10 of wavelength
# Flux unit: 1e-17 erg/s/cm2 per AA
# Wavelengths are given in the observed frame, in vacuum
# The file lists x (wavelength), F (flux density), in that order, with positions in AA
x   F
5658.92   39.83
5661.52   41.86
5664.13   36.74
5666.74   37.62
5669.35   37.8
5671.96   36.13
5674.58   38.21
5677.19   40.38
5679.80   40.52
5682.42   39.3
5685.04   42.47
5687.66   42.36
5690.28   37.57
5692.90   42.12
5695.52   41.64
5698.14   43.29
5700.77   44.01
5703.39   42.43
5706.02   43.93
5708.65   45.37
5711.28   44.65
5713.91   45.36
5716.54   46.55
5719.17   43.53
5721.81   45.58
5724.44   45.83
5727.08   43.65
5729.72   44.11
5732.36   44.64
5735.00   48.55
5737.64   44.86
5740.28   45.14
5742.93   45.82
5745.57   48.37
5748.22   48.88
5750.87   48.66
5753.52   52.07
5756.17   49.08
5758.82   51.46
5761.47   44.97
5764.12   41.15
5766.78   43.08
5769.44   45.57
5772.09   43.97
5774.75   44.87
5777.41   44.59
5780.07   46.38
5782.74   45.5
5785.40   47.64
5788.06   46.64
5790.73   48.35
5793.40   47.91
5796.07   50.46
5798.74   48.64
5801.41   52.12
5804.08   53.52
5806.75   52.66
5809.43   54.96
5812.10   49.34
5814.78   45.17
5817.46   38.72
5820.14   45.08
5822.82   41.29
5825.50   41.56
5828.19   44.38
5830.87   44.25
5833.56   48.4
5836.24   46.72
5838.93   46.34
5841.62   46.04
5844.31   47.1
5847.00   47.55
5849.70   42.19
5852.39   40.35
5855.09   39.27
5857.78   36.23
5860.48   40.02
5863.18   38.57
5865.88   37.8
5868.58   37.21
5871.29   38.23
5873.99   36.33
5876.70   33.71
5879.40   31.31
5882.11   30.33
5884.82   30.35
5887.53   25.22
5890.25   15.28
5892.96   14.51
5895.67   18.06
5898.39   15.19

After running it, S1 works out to -3.3 AA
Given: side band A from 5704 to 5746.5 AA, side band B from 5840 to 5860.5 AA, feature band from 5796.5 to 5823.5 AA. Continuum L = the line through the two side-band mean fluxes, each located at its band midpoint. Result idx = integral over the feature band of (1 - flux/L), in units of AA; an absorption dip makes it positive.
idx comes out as -3.1 AA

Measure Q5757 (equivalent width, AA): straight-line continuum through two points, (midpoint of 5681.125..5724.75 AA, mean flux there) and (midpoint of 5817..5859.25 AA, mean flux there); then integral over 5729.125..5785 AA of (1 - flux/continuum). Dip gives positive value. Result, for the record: -3.8 AA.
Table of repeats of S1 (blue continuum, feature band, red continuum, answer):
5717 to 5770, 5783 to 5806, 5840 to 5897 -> -4.4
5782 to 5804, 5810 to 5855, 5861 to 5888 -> -3.2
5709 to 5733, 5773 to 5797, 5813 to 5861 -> -1.5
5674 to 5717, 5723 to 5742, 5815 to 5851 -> -1.0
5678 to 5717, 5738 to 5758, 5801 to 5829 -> -1.6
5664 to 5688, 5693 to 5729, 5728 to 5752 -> -0.9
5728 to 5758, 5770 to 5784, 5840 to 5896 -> -0.4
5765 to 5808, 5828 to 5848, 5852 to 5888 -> -3.2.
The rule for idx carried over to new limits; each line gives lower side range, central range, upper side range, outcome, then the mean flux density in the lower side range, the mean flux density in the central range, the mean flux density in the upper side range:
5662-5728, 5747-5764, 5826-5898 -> -3.7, 41.9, 48.6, 36.5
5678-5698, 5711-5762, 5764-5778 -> -4.6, 41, 46.7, 44.1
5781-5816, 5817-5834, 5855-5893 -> 0.0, 49.4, 43.4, 32.7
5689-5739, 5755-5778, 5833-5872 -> -1.1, 44.1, 45.4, 42.1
